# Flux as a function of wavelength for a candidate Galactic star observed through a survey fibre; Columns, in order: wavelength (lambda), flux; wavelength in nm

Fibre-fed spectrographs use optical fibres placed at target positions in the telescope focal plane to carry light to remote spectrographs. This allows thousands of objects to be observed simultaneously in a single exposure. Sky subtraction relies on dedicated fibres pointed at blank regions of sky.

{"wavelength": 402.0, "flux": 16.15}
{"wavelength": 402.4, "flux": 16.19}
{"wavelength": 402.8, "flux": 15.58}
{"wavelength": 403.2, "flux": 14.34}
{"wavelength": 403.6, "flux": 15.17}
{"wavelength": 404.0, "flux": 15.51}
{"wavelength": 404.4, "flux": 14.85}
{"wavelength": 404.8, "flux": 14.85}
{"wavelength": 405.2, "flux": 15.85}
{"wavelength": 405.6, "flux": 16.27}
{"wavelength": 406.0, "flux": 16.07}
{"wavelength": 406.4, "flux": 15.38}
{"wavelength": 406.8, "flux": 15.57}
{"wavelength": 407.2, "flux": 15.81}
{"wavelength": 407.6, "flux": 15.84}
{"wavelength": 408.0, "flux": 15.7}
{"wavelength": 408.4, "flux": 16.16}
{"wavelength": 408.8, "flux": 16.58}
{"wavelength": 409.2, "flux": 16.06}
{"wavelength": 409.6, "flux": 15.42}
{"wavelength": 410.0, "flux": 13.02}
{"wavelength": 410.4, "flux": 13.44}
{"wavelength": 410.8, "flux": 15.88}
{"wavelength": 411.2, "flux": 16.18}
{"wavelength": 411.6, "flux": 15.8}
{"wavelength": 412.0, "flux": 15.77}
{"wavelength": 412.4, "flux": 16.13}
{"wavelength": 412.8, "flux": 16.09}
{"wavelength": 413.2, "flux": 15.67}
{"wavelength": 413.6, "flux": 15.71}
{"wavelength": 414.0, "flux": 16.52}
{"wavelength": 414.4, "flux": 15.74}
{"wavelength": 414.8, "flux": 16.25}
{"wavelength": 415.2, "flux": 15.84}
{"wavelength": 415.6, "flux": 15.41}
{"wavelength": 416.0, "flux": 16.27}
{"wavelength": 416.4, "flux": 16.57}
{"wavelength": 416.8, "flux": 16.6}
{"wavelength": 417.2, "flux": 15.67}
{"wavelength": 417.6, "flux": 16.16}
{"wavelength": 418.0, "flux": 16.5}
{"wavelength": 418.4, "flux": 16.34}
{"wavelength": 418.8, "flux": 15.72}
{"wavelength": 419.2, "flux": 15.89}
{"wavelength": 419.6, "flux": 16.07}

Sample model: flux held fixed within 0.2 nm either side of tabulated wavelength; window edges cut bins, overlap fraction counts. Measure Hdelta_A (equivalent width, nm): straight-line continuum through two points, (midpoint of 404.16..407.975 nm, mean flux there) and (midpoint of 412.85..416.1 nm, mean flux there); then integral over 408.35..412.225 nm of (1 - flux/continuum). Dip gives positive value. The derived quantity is 0.09 nm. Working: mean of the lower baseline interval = 15.6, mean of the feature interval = 15.4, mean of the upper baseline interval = 15.9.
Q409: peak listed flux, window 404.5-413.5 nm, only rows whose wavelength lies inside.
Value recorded 16.58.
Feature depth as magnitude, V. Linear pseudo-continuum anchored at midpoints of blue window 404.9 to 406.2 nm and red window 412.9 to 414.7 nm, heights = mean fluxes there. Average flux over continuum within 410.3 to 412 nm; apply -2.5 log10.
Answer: 0.03 mag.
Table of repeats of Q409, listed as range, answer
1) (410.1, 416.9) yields 16.6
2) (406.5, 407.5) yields 15.81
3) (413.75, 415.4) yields 16.52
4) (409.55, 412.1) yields 16.18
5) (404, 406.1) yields 16.27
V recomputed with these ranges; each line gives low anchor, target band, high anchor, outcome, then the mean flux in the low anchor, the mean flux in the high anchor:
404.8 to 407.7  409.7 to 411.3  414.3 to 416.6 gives 0.09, 15.8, 16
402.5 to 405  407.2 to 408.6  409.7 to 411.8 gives -0.06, 15.1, 14.9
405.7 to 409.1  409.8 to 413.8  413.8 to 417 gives 0.05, 15.9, 16.2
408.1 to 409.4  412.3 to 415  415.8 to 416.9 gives 0.02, 16.2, 16.5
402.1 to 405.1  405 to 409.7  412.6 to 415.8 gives -0.03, 15.3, 15.9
